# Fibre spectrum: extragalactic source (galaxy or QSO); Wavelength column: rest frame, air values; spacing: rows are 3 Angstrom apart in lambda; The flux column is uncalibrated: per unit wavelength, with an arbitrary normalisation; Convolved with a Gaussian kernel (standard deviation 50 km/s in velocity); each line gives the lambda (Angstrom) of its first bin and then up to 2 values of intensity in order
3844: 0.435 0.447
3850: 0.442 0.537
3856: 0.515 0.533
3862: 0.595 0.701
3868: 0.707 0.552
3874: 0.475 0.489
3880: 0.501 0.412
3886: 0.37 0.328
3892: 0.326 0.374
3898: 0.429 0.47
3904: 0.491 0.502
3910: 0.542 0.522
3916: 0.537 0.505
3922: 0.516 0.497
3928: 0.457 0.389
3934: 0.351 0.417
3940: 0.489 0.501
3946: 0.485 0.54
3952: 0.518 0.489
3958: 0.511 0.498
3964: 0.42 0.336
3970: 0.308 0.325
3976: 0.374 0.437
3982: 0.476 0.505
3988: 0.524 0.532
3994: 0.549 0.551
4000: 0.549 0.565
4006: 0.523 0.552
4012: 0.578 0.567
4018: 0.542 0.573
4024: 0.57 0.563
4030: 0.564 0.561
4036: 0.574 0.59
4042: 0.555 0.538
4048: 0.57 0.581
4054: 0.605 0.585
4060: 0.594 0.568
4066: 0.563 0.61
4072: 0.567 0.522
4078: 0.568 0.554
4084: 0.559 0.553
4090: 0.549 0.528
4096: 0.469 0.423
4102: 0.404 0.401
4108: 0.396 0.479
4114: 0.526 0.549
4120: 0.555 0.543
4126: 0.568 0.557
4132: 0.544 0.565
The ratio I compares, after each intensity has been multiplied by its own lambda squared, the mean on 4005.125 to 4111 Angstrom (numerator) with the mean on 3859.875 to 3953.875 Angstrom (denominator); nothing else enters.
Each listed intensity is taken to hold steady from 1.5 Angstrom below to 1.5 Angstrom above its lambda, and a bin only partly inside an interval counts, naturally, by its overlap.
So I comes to 1.2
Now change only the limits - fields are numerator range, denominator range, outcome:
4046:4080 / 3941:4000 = 1.28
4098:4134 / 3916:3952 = 1.15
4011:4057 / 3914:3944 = 1.29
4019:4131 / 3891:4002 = 1.23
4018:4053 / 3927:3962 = 1.26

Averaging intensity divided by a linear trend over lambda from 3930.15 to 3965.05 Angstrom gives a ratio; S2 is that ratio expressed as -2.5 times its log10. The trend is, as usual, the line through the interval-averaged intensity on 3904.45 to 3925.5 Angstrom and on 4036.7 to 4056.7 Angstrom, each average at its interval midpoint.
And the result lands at 0.13 mag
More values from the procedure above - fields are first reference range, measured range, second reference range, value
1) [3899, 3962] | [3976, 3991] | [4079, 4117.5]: 0.02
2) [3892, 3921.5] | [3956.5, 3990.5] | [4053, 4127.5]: 0.15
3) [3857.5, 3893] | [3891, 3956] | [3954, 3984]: -0.03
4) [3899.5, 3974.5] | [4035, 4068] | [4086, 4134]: -0.17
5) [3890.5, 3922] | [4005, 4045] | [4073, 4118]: -0.15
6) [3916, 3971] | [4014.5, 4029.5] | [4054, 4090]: -0.07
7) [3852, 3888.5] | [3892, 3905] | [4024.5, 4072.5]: 0.25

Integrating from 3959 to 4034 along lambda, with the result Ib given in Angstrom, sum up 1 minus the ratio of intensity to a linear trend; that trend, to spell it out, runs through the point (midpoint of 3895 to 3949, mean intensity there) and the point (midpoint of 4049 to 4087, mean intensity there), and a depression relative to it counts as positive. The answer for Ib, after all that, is 3.5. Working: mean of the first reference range 0.475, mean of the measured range 0.501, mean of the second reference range 0.572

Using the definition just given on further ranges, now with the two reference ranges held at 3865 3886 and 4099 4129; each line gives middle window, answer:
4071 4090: -2.20 Angstrom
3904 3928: 0.32 Angstrom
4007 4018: -1.20 Angstrom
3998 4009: -0.87 Angstrom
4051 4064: -2.32 Angstrom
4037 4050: -1.64 Angstrom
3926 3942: 2.81 Angstrom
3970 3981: 2.95 Angstrom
